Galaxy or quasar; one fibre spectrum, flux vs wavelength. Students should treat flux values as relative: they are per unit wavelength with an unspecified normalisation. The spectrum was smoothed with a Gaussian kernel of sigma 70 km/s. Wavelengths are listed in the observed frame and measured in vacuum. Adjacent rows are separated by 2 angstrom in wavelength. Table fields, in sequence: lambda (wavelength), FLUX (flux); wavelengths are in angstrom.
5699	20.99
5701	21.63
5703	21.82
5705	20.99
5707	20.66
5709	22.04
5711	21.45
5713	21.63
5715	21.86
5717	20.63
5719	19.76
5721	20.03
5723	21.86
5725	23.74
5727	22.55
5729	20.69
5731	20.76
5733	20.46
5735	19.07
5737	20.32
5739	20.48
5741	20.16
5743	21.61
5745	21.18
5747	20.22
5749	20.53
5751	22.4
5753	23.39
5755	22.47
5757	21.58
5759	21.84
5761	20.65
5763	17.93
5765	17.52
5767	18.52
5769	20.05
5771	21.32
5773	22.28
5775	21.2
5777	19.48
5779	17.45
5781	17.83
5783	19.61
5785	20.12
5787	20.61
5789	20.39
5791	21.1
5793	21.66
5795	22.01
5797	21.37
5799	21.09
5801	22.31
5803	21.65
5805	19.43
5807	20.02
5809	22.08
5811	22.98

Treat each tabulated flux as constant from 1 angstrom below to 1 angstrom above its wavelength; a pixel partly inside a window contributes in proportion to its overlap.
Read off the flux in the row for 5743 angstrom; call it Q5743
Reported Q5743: 21.61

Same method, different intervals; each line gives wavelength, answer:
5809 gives 22.08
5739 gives 20.48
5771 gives 21.32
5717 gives 20.63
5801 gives 22.31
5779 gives 17.45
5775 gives 21.2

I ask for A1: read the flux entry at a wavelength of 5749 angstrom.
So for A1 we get 20.53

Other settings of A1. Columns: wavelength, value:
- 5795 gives 22.01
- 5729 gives 20.69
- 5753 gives 23.39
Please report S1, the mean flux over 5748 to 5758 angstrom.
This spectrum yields 22.1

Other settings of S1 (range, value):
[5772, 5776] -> 21.7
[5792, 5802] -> 21.7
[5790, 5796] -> 21.6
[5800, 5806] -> 21.1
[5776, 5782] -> 18.3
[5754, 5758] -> 22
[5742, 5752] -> 21.2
